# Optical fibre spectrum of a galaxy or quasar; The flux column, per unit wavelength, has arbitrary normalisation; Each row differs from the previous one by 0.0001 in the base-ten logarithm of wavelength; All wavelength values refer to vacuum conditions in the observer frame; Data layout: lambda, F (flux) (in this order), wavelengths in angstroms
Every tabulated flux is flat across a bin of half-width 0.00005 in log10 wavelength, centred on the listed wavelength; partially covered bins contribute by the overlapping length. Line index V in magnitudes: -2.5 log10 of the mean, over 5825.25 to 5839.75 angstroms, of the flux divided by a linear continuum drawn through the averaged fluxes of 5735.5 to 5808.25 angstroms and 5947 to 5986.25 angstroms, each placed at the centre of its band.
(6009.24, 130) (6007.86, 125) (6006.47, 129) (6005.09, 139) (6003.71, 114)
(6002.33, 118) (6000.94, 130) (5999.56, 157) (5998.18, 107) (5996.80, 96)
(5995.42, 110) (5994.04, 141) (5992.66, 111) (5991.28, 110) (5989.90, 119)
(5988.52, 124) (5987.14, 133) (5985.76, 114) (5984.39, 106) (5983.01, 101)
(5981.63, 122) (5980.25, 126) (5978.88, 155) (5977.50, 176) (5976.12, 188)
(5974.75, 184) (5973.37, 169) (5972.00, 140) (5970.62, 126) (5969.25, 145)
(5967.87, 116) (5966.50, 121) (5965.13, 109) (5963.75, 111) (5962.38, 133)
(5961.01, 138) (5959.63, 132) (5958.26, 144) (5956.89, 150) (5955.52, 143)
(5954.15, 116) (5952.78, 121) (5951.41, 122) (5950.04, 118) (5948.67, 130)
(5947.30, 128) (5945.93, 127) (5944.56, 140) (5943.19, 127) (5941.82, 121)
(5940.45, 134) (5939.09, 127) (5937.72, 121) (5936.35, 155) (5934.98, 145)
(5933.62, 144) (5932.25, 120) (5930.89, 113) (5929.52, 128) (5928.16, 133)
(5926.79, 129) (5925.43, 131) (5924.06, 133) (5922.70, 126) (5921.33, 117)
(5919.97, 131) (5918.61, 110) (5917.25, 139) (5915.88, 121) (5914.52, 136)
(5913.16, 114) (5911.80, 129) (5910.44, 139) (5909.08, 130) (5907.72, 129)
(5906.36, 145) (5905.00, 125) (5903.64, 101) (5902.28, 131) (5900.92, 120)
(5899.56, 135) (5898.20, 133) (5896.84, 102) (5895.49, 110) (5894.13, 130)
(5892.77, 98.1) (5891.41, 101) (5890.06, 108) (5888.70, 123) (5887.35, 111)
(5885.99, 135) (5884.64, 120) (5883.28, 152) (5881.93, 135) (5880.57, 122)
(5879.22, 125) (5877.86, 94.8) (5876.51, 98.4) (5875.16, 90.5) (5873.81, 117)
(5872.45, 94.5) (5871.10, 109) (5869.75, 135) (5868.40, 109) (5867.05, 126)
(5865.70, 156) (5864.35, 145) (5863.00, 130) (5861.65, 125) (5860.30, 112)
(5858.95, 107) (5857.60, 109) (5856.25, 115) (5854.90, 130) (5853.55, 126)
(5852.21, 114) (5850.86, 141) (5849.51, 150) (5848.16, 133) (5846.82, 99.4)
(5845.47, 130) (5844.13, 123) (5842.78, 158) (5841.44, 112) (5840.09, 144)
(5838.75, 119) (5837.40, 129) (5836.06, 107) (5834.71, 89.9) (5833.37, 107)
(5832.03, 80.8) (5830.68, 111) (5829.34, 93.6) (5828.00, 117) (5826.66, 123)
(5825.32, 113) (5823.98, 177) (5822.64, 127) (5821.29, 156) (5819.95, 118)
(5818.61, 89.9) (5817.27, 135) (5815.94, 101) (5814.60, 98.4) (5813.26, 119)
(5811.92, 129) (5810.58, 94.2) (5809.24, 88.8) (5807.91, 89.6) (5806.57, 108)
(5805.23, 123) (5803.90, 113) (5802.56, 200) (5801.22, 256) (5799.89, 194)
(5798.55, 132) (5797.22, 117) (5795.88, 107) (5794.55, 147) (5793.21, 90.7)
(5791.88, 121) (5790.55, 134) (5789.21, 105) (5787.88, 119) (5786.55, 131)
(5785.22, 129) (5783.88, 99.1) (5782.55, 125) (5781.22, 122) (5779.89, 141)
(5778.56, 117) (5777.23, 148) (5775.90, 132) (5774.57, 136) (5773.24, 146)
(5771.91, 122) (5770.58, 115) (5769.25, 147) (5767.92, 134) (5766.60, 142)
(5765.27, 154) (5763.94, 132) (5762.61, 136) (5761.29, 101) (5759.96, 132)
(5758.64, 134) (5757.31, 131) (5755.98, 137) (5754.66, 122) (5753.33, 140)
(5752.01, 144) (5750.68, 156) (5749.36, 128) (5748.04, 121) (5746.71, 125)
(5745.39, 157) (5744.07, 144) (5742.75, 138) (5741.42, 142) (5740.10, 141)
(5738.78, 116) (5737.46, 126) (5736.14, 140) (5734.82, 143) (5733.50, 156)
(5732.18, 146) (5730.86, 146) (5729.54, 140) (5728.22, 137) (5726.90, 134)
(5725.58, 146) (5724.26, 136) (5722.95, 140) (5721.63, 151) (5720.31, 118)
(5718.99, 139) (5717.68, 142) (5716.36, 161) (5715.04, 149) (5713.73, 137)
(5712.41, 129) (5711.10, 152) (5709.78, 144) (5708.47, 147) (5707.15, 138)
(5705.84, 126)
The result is 0.22 mag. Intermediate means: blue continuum 134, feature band 109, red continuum 134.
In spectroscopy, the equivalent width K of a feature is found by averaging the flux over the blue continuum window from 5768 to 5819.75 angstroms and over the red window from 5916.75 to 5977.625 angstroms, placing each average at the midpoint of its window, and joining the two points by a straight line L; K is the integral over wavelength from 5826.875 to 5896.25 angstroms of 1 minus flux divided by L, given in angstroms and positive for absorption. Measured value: 5.8 angstroms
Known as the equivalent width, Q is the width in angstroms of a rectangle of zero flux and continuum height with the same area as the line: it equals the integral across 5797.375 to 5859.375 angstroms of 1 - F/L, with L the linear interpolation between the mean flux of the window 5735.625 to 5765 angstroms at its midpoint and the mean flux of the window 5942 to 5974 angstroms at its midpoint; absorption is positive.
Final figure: 3.80 angstroms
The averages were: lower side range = 134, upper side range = 130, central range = 125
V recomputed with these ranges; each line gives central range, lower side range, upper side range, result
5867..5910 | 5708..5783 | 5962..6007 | 0.12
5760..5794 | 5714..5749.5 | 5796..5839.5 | 0.03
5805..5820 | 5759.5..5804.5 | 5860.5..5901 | 0.21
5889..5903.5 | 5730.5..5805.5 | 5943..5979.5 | 0.18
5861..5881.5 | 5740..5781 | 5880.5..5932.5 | 0.07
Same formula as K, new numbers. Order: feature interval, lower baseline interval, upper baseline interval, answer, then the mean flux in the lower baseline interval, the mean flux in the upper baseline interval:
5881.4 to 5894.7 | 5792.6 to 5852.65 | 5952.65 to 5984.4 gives 0.9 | 125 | 137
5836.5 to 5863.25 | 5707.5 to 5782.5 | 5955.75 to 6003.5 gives 1.9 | 137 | 131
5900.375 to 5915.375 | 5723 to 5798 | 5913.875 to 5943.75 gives 0.3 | 132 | 129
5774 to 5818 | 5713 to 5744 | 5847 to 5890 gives 1.4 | 140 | 122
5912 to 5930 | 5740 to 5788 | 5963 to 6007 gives 0.5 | 133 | 130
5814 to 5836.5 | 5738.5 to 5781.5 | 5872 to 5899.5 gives 1.9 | 135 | 116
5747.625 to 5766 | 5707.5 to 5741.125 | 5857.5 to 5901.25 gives 0.3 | 141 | 119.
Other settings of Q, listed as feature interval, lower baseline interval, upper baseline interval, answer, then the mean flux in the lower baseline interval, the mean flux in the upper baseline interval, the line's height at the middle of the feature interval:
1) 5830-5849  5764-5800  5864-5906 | 0.9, 129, 119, 123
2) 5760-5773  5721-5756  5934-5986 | 0.6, 139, 134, 138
